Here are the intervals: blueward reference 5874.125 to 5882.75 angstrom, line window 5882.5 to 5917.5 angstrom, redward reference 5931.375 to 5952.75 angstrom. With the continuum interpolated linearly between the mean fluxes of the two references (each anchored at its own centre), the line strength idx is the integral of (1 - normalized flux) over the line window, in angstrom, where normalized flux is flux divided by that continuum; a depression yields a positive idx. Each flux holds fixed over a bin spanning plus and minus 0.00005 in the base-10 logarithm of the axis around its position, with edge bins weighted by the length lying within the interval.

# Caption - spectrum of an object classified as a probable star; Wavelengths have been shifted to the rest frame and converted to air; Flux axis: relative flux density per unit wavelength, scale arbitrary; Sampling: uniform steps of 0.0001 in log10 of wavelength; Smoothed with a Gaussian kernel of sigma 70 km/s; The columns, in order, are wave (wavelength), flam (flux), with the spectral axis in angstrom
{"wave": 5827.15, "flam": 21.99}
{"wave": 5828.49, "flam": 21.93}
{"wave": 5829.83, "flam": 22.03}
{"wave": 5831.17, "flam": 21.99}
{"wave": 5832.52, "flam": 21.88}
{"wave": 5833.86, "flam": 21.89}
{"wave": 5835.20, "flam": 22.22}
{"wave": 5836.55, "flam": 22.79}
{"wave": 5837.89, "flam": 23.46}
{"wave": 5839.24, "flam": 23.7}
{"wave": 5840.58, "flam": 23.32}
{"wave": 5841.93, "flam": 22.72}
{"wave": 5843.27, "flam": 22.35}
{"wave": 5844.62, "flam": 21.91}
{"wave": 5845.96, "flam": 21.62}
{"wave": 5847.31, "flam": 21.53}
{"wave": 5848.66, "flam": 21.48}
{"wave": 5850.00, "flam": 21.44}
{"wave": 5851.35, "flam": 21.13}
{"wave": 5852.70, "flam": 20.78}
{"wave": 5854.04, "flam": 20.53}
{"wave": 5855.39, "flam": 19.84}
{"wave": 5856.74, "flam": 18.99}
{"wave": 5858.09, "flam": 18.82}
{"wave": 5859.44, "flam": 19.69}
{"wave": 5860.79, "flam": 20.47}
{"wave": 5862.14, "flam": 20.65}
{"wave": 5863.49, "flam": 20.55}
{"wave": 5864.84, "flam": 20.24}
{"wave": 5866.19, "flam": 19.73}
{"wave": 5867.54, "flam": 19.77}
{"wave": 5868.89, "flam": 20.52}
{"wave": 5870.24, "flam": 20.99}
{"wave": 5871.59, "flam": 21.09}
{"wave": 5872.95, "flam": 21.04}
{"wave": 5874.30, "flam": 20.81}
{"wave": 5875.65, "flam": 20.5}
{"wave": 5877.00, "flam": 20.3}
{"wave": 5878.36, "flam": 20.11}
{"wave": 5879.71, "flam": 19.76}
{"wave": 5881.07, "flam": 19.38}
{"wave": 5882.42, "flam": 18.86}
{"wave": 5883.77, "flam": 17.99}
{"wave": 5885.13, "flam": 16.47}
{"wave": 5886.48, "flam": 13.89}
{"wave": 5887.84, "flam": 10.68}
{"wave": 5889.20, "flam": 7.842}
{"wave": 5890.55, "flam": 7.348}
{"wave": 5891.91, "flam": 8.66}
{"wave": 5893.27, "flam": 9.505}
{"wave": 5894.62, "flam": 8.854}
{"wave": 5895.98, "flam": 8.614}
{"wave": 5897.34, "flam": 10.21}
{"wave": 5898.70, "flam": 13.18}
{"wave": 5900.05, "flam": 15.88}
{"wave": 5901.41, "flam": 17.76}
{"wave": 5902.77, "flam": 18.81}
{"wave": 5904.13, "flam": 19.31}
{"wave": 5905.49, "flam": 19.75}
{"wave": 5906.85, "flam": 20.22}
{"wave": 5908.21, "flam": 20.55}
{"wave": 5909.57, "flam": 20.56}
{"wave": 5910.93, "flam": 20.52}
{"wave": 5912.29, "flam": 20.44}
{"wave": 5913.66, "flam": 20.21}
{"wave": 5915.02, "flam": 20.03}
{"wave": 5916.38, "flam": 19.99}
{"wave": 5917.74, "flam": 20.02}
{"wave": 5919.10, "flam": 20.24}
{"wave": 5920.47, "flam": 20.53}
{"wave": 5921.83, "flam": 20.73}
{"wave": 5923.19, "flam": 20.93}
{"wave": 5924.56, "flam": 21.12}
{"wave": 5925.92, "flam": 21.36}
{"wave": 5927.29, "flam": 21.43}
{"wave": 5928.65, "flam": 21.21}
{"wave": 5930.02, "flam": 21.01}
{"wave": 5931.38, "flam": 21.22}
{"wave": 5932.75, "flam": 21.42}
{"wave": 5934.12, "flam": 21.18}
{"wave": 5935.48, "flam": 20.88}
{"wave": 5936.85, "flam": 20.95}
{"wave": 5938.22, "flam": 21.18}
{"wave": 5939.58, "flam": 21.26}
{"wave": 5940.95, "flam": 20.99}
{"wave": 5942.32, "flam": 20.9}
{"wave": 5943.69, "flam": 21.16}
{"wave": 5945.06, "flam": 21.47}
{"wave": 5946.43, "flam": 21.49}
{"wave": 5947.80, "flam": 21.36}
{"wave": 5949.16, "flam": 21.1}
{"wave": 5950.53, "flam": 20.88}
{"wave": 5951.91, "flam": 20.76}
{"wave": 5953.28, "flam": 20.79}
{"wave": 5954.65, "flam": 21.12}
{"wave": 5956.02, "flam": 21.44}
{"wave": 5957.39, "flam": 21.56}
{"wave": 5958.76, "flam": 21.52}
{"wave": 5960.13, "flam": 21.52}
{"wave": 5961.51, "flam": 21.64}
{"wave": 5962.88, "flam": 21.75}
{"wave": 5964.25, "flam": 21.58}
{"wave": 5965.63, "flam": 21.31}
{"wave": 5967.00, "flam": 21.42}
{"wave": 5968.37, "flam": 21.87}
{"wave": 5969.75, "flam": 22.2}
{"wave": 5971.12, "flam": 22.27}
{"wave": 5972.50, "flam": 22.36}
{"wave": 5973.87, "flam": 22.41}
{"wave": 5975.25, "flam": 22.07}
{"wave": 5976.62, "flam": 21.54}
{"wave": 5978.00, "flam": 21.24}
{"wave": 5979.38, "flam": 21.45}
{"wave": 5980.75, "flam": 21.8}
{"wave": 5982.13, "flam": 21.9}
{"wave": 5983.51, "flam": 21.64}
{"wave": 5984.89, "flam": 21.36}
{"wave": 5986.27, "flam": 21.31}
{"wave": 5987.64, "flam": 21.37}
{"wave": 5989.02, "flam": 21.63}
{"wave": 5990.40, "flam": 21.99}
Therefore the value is 8.2 angstrom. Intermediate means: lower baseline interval 20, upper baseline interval 21.1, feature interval 15.6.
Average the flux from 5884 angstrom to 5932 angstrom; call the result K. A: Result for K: 17.1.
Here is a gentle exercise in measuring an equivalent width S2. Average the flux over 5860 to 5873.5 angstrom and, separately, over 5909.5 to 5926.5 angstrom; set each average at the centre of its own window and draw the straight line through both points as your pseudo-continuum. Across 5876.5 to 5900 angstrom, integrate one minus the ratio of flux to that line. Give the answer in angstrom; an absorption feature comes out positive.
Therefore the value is 7.9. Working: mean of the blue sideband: 20.5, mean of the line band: 13.6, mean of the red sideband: 20.5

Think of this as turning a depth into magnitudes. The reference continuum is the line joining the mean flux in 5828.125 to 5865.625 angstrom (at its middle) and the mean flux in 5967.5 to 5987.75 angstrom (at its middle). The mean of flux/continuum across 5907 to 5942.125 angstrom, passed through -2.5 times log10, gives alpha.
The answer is 0.04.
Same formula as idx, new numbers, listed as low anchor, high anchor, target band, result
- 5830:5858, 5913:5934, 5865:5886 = 1.5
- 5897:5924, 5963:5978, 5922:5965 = -1.3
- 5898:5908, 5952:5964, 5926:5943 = -1.0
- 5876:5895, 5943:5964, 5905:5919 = -2.6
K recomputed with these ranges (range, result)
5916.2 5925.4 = 20.6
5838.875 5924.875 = 18.6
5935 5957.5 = 21.1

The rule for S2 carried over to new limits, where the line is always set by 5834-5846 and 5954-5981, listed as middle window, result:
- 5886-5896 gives 5.8 angstrom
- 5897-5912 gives 2.7 angstrom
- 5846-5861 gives 1.4 angstrom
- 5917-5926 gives 0.6 angstrom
